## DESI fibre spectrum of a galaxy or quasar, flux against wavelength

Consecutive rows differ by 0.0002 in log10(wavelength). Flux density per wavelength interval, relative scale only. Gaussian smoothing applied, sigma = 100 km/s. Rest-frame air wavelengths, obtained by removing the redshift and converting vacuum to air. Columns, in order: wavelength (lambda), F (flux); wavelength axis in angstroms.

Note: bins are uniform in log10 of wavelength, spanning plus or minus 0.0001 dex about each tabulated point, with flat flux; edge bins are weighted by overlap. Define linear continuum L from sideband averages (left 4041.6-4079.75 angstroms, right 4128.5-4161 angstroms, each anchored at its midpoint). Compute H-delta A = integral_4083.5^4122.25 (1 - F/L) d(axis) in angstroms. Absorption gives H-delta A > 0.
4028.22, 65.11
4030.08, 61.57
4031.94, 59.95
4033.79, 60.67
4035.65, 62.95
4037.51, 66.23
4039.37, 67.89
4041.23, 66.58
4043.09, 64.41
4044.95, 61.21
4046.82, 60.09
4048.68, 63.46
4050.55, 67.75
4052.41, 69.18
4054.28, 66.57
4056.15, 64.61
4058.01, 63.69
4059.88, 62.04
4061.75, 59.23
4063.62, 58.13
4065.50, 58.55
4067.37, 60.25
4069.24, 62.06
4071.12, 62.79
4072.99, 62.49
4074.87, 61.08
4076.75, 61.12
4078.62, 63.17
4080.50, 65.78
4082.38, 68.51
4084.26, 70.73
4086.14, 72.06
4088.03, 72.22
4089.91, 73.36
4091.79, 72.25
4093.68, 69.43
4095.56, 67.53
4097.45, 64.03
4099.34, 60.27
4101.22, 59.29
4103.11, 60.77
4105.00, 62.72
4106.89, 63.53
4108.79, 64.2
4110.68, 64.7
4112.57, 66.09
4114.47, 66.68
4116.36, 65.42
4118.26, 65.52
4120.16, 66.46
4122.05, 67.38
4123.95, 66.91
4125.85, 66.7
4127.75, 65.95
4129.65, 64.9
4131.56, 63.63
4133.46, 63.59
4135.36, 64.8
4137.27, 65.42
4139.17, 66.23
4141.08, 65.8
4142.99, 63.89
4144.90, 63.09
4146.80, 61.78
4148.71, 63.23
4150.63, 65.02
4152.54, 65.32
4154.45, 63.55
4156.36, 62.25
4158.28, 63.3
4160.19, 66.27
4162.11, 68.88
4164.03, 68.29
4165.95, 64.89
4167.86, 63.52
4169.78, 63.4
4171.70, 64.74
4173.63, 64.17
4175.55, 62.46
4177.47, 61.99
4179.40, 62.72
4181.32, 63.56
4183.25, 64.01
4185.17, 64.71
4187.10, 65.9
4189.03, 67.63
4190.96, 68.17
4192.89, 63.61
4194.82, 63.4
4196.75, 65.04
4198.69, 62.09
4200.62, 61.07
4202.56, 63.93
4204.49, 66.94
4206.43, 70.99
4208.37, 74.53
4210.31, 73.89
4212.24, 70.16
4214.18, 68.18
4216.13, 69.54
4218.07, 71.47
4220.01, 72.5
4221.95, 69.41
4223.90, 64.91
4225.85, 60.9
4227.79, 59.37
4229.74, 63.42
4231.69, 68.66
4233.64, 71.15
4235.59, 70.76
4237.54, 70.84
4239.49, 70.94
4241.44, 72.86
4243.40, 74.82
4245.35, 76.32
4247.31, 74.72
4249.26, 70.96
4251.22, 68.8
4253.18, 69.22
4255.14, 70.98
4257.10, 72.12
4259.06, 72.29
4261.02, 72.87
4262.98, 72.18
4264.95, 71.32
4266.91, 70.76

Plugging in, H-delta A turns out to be -1.8 angstroms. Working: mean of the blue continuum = 62.7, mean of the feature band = 66.4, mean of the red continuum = 64.2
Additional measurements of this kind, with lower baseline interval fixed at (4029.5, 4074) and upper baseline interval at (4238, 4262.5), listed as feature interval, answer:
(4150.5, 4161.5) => 0.6 angstroms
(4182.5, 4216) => 1.5 angstroms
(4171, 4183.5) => 1.0 angstroms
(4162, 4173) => 0.5 angstroms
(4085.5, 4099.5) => -0.9 angstroms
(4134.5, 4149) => 0.6 angstroms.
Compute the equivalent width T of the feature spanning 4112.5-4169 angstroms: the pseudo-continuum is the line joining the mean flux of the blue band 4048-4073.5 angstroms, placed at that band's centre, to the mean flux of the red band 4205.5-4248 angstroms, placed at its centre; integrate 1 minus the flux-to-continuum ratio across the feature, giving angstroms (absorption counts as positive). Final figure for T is 1.0 angstroms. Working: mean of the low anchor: 62.9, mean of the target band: 65.1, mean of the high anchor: 70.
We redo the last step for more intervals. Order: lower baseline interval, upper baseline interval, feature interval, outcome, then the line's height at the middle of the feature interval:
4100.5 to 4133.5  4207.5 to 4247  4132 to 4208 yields 2.8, 67.2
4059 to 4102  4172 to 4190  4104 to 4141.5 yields -0.5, 64.4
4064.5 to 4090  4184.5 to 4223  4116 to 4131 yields 0.0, 66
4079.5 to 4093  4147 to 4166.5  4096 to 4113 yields 1.5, 69.1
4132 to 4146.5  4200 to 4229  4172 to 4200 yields 1.0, 66.6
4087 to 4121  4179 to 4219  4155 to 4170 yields 0.3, 66.4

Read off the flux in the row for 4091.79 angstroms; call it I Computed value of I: 72.25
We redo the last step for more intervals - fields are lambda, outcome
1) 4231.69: 68.66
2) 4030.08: 61.57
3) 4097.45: 64.03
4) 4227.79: 59.37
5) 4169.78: 63.4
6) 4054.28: 66.57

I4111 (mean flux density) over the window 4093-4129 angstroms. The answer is 64.9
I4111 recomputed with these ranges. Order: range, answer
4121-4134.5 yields 65.6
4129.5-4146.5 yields 64.5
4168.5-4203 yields 64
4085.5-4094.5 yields 71.8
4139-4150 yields 63.8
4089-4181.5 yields 64.9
